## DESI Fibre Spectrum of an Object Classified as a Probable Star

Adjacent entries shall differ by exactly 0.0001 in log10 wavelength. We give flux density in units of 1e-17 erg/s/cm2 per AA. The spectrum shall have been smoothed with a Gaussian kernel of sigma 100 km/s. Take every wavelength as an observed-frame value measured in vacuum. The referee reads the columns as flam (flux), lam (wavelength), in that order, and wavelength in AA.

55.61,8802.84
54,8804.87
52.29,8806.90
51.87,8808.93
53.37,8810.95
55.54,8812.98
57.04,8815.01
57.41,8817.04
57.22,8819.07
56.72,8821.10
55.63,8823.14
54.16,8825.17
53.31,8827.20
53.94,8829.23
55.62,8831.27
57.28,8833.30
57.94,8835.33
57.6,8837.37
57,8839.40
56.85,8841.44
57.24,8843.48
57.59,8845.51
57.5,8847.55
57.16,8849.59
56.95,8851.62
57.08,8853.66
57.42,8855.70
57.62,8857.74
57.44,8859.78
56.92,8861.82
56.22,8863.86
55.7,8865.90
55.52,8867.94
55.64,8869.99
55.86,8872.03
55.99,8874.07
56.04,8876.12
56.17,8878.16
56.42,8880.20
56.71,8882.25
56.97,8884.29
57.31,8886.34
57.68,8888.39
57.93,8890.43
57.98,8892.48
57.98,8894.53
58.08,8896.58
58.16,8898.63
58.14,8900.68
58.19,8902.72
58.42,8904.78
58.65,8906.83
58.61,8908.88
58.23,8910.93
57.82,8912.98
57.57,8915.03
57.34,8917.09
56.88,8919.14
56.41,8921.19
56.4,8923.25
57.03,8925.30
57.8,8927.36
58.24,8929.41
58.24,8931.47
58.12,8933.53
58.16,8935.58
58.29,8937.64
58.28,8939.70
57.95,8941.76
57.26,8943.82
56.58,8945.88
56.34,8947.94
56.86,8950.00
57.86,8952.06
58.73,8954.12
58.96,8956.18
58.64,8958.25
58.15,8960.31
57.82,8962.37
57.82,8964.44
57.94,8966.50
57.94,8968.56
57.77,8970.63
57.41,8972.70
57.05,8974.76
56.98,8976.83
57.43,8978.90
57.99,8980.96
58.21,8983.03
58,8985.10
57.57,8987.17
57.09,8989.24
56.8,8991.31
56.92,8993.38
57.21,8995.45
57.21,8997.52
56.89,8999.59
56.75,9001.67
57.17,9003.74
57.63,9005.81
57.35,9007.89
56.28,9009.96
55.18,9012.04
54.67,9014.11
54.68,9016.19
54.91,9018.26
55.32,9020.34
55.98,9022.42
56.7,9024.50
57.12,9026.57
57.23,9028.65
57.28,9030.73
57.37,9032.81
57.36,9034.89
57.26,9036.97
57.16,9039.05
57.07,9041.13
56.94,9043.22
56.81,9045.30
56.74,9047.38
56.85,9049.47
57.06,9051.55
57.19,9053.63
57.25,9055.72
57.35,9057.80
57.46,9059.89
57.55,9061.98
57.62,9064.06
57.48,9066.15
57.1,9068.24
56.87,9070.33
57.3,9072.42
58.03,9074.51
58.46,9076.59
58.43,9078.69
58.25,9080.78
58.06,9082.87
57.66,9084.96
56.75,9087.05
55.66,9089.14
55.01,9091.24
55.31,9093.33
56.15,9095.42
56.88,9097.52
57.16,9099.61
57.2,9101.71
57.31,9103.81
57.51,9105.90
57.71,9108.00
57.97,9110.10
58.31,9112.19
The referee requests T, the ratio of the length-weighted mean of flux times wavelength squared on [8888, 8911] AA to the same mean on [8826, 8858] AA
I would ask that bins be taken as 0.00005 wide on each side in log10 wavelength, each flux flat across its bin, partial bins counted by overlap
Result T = 1.04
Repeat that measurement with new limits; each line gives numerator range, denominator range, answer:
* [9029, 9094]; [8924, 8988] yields 1.01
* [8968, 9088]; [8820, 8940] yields 1.03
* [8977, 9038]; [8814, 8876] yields 1.04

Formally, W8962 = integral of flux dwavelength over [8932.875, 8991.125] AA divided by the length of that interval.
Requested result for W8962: 57.7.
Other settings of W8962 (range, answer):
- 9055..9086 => 57.7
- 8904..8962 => 57.8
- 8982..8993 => 57.5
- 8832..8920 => 57.2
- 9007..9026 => 55.7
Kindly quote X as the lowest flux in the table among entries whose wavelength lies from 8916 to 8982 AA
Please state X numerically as 56.34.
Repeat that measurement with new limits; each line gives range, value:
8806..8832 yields 51.87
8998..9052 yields 54.67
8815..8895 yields 53.31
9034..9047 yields 56.81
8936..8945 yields 57.26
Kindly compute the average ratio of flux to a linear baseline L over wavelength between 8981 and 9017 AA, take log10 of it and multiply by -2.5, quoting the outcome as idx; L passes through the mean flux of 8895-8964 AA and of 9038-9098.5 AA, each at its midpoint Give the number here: 0.01 mag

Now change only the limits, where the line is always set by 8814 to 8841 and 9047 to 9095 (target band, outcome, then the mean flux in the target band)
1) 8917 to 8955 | -0.016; 57.5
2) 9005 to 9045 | 0.010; 56.5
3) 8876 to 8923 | -0.020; 57.6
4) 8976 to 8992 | -0.013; 57.5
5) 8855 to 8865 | -0.014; 57.1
